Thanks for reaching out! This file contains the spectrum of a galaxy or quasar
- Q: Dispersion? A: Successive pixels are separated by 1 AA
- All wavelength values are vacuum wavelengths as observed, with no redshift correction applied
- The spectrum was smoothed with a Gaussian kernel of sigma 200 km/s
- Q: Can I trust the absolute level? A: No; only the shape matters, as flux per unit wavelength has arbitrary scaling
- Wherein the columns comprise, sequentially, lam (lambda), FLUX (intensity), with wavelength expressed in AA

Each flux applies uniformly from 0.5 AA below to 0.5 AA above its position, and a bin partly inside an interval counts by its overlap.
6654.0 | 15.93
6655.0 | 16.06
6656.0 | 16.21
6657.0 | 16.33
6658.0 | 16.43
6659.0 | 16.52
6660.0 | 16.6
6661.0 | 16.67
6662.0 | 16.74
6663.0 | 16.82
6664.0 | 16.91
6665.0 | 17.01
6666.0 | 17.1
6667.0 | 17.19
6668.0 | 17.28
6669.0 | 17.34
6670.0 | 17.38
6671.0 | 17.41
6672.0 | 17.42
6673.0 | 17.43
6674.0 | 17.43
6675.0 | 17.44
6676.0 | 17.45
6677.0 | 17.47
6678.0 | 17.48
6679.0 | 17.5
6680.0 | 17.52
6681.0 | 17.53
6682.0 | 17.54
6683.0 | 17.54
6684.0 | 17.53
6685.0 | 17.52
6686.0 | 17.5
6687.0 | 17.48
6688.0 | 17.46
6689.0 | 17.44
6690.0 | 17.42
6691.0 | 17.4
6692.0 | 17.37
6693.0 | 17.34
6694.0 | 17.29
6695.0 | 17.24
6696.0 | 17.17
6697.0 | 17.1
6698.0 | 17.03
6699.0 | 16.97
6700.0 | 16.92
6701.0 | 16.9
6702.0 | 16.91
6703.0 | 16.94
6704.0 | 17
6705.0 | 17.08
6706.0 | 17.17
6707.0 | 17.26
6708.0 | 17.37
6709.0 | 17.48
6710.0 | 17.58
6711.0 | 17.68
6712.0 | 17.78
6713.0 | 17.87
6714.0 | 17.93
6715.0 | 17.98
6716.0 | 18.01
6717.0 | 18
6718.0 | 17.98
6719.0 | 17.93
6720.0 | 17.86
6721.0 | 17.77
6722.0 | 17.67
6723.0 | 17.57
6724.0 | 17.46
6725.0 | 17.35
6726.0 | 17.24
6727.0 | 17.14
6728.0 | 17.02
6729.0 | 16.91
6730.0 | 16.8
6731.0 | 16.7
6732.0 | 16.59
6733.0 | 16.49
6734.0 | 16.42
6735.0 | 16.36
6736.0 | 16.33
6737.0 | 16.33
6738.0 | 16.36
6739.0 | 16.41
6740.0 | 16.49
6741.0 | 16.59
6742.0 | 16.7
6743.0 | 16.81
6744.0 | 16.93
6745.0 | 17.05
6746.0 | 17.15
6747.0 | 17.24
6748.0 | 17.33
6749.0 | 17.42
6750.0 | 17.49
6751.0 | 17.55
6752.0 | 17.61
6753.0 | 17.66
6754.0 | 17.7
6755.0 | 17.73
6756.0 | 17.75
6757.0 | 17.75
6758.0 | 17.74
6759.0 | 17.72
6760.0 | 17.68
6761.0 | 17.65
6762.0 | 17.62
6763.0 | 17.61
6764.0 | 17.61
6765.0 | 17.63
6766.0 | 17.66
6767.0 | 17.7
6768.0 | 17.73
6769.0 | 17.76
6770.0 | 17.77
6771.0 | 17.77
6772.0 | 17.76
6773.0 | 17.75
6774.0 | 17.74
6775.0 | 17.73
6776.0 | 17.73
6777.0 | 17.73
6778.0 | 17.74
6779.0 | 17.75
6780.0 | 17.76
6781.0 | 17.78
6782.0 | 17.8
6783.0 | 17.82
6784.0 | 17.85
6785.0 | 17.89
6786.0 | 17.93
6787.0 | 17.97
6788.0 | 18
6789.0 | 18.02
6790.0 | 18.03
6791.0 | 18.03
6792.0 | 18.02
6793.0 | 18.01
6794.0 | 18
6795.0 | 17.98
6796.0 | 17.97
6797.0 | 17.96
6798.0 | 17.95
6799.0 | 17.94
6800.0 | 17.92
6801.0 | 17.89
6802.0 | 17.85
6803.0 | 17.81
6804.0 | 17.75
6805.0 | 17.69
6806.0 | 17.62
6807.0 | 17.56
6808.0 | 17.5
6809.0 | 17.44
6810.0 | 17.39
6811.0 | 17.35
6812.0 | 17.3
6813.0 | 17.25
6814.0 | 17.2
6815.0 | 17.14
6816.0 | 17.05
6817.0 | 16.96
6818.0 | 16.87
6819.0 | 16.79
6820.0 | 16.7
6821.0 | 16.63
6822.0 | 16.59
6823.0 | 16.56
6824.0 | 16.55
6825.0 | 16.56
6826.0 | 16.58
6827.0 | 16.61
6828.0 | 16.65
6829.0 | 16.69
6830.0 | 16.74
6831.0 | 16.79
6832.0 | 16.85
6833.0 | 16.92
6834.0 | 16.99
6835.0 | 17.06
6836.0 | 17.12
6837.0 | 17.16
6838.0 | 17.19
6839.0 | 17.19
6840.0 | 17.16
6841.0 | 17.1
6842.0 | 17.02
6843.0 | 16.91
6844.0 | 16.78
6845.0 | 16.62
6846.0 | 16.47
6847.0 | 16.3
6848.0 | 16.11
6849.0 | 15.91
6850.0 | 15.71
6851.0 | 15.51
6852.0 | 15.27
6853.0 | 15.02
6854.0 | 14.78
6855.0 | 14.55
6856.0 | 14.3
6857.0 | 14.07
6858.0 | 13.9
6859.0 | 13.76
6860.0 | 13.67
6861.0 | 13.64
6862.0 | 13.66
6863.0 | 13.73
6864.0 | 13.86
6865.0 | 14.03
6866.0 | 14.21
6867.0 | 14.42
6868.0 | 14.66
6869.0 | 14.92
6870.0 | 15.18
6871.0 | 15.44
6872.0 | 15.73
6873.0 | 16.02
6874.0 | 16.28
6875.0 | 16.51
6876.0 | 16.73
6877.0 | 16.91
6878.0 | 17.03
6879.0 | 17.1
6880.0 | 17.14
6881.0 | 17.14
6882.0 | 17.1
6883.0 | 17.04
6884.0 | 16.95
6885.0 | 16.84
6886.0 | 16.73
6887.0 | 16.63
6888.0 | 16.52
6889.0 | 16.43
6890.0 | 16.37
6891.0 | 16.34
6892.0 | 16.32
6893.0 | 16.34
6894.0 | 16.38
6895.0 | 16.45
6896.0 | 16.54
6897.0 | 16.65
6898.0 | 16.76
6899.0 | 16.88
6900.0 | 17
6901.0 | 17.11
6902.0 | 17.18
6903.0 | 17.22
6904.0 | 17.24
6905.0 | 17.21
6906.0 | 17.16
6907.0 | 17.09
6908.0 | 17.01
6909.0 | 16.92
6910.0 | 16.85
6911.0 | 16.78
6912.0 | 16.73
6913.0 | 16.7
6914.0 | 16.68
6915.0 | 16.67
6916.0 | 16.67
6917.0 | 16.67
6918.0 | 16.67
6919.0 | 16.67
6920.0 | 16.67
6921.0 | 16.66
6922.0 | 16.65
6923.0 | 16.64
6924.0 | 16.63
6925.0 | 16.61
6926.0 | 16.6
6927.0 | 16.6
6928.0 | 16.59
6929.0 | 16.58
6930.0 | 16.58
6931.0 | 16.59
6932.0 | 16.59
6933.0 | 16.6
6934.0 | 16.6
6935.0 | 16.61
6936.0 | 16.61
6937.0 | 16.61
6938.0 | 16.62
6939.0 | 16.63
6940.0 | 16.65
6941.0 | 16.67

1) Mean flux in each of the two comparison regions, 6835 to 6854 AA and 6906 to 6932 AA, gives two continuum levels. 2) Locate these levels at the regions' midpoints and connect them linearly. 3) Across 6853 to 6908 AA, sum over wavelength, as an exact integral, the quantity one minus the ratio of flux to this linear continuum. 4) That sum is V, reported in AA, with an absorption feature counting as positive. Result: 2.2 AA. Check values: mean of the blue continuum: 16.4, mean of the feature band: 15.9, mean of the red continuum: 16.7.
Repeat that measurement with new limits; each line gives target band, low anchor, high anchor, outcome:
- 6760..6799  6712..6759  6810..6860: -2.21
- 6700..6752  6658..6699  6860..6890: -0.86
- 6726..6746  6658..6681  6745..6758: 0.89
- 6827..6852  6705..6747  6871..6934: 0.30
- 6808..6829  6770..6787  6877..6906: 0.64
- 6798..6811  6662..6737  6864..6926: -0.64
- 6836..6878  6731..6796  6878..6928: 3.70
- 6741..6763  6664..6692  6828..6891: -0.80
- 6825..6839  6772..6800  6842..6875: -0.66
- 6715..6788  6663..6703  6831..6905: -2.50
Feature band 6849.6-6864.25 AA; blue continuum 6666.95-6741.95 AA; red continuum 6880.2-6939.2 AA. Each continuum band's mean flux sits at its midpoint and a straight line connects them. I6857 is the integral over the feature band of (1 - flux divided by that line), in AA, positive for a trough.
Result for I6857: 2.2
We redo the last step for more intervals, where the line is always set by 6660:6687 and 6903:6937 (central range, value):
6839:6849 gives 0.1 AA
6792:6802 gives -0.6 AA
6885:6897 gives 0.2 AA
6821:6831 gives 0.2 AA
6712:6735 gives -0.3 AA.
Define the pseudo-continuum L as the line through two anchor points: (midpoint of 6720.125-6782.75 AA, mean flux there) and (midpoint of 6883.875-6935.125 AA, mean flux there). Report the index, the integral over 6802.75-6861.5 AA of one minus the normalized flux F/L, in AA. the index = 2.0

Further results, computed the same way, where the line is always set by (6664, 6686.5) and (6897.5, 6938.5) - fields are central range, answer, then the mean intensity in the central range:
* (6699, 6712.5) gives 0.1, 17.2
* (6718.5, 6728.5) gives -0.1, 17.5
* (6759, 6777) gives -0.6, 17.7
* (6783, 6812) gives -1.3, 17.8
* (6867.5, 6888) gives 0.6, 16.4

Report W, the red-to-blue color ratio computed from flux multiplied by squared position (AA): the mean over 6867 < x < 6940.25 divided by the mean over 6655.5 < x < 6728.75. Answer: 1.02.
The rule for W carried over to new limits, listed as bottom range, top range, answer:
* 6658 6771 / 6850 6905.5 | 0.96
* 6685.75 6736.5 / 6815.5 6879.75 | 0.96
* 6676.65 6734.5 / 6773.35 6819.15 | 1.05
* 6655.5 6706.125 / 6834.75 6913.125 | 0.99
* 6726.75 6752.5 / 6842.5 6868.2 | 0.92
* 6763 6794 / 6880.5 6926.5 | 0.98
